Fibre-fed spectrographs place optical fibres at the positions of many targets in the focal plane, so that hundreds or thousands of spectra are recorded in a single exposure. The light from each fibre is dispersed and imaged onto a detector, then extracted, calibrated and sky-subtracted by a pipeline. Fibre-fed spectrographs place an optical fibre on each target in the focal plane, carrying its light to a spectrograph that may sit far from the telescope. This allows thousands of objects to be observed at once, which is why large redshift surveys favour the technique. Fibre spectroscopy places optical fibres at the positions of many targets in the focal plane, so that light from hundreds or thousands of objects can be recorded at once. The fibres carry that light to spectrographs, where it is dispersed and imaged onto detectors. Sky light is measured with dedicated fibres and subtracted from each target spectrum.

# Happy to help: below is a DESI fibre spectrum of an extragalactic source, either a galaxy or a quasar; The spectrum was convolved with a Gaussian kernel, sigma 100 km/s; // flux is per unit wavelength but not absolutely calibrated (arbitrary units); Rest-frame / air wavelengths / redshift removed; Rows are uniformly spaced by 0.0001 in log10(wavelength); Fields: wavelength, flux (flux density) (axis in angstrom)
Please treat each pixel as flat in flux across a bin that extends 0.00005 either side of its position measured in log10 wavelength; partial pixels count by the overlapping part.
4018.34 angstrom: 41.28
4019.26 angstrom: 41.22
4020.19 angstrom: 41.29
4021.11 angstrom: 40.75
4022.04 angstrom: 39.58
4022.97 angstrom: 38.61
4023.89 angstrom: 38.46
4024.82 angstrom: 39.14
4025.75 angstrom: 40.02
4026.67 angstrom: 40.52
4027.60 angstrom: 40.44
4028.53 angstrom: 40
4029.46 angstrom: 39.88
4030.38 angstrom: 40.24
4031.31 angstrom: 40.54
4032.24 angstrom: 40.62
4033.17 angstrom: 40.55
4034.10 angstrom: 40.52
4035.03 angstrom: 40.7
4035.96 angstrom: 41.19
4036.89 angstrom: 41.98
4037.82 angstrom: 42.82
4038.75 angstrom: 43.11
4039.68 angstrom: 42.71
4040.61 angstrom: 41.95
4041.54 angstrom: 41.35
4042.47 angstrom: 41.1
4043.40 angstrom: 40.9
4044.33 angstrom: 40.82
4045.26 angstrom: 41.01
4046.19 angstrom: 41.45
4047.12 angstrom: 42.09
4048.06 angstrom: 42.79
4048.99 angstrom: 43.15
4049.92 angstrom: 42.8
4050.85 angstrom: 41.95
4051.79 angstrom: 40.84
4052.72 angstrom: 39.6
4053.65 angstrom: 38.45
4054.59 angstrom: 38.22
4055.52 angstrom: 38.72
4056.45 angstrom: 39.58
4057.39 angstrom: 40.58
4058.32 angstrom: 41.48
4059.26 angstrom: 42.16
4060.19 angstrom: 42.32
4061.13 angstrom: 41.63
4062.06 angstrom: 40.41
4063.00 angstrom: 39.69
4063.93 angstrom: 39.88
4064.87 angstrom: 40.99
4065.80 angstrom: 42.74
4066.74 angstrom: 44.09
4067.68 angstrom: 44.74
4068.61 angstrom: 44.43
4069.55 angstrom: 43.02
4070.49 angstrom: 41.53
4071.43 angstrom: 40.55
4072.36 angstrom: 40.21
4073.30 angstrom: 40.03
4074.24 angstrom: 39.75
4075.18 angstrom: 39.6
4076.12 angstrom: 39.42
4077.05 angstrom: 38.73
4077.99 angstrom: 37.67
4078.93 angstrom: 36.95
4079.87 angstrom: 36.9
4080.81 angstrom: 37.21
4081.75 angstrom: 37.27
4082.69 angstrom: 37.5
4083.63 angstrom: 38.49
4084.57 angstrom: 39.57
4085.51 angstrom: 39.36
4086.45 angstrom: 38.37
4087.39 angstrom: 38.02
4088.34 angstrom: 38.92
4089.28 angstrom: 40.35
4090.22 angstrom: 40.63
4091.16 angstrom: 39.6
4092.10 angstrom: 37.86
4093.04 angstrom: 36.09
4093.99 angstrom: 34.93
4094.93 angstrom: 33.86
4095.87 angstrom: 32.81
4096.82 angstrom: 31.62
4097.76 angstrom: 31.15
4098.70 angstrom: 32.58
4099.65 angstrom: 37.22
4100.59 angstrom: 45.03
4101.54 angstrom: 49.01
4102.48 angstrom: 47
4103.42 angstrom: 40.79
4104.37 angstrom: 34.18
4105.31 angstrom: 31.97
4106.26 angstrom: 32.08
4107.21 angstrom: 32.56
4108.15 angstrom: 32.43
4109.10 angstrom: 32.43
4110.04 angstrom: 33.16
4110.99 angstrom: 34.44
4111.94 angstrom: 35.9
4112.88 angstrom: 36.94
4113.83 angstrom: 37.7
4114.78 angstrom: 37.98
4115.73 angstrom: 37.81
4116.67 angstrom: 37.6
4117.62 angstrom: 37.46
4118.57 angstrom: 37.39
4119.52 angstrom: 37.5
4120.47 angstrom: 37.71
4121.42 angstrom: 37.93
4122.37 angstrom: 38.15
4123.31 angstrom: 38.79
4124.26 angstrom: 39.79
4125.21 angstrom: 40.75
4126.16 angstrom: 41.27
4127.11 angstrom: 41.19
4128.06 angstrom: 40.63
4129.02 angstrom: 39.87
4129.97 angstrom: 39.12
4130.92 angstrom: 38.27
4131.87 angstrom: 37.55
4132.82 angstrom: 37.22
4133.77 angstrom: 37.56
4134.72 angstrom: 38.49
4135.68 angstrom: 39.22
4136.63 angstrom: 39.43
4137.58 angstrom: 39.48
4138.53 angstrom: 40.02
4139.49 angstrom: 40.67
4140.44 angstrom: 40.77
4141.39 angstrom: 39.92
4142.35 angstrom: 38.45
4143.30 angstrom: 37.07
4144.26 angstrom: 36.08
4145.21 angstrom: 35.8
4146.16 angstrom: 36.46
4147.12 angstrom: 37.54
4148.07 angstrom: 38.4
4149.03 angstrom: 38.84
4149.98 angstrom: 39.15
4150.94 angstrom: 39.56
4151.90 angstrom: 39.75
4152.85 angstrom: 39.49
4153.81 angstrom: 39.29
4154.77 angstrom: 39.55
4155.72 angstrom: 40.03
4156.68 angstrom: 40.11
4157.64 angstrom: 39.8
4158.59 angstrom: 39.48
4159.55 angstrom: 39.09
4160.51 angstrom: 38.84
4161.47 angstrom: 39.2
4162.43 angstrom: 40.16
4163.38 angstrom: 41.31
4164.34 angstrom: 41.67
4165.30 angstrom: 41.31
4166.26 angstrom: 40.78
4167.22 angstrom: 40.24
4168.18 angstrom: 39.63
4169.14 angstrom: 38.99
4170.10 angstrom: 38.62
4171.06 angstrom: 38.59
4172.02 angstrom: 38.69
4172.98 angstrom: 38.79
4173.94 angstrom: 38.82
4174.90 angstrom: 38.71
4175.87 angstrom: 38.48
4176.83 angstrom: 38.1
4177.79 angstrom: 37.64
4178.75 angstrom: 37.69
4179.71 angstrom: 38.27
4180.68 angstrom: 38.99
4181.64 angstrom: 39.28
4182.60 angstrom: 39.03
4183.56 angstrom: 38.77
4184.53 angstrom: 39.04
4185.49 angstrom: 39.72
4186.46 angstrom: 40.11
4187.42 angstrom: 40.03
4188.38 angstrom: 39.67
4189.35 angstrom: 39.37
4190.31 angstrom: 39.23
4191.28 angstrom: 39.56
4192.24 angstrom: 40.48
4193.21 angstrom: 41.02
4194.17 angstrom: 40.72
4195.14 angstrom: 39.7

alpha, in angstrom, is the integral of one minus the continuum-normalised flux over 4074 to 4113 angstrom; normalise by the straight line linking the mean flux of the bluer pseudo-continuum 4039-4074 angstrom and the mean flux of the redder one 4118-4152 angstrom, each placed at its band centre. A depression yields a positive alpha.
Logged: 2.9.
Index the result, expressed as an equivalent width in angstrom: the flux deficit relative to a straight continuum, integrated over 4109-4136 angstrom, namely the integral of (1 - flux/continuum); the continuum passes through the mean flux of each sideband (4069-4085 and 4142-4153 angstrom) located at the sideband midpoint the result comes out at 0.3 angstrom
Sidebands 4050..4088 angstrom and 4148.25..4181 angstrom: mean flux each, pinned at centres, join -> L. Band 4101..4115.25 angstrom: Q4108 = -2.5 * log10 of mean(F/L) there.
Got 0.09 mag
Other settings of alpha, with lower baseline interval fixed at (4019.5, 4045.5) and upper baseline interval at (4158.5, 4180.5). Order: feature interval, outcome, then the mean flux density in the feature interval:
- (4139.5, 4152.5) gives 0.4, 38.4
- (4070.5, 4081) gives 0.3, 39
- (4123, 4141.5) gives 0.1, 39.5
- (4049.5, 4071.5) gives -0.5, 41.3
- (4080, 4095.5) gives 0.8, 37.9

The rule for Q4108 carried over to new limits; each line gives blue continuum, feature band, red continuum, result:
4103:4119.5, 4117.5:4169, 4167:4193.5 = -0.06 mag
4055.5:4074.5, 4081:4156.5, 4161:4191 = 0.07 mag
